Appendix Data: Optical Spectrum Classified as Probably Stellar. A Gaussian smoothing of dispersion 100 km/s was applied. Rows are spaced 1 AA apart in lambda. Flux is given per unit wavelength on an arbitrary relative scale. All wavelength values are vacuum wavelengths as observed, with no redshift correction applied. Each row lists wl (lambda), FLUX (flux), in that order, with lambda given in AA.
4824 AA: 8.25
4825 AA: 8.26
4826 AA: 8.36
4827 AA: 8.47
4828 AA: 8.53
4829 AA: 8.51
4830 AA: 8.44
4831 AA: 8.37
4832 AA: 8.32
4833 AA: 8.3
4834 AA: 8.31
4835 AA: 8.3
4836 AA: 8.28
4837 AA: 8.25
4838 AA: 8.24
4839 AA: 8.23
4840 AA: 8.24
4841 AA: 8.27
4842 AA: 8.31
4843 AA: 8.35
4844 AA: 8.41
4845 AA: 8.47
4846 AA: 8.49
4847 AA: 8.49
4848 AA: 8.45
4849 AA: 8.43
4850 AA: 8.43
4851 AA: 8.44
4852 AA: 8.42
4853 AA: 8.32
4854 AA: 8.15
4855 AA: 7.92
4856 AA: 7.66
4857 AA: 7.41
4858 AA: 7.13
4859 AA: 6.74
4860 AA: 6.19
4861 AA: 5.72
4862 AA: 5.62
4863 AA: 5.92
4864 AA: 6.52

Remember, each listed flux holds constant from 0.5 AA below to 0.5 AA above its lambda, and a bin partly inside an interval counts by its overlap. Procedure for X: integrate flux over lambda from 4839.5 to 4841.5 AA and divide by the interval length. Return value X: 8.25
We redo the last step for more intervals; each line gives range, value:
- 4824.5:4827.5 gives 8.36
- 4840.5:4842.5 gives 8.29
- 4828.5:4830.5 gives 8.47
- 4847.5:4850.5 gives 8.44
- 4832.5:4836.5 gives 8.3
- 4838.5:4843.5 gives 8.28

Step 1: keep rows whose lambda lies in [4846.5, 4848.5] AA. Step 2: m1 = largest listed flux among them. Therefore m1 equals 8.49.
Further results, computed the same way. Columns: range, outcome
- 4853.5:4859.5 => 8.15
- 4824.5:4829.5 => 8.53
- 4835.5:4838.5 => 8.28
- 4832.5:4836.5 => 8.31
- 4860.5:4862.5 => 5.72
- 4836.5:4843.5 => 8.35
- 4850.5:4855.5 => 8.44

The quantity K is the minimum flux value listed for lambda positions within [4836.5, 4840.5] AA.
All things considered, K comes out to 8.23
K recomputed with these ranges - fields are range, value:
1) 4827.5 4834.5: 8.3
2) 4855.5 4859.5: 6.74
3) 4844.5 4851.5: 8.43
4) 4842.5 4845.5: 8.35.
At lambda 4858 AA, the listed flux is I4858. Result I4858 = 7.13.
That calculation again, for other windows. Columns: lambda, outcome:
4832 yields 8.32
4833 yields 8.3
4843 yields 8.35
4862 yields 5.62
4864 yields 6.52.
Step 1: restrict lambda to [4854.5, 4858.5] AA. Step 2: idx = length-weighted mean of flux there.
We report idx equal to 7.53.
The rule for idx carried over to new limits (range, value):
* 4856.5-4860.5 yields 6.87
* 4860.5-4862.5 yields 5.67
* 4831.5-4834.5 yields 8.31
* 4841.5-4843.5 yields 8.33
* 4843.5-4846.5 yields 8.46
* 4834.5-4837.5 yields 8.28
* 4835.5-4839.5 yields 8.25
